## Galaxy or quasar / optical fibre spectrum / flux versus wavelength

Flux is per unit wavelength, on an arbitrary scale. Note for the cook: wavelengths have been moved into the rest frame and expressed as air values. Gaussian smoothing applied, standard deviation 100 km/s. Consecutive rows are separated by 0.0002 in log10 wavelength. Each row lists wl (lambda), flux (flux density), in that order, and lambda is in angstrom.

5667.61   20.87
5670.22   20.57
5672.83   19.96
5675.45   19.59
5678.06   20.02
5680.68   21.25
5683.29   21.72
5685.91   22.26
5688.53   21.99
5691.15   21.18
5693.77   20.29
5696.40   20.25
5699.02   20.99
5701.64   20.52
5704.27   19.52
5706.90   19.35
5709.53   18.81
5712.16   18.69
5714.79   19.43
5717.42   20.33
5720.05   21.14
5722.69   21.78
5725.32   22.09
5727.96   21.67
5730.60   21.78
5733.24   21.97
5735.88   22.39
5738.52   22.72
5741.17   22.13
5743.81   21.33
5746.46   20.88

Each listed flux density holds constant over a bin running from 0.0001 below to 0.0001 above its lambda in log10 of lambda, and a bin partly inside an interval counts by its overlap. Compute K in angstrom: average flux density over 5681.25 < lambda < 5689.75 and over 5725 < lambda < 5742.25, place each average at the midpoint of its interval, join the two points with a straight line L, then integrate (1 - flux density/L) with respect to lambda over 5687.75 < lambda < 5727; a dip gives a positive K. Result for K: 2.8 angstrom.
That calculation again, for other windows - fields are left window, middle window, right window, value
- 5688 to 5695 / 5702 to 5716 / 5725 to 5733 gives 1.4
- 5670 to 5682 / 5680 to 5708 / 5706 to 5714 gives -1.8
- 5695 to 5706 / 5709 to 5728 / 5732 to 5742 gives 0.7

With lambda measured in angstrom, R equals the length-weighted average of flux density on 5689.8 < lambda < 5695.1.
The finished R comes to 20.7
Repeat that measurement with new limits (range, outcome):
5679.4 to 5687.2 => 21.8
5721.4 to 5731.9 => 21.8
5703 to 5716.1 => 19.2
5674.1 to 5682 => 20.3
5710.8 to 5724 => 20.3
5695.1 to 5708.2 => 20.1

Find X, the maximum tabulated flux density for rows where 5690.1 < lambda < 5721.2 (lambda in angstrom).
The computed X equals 21.18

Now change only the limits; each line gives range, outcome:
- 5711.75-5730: 22.09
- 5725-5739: 22.72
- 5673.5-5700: 22.26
